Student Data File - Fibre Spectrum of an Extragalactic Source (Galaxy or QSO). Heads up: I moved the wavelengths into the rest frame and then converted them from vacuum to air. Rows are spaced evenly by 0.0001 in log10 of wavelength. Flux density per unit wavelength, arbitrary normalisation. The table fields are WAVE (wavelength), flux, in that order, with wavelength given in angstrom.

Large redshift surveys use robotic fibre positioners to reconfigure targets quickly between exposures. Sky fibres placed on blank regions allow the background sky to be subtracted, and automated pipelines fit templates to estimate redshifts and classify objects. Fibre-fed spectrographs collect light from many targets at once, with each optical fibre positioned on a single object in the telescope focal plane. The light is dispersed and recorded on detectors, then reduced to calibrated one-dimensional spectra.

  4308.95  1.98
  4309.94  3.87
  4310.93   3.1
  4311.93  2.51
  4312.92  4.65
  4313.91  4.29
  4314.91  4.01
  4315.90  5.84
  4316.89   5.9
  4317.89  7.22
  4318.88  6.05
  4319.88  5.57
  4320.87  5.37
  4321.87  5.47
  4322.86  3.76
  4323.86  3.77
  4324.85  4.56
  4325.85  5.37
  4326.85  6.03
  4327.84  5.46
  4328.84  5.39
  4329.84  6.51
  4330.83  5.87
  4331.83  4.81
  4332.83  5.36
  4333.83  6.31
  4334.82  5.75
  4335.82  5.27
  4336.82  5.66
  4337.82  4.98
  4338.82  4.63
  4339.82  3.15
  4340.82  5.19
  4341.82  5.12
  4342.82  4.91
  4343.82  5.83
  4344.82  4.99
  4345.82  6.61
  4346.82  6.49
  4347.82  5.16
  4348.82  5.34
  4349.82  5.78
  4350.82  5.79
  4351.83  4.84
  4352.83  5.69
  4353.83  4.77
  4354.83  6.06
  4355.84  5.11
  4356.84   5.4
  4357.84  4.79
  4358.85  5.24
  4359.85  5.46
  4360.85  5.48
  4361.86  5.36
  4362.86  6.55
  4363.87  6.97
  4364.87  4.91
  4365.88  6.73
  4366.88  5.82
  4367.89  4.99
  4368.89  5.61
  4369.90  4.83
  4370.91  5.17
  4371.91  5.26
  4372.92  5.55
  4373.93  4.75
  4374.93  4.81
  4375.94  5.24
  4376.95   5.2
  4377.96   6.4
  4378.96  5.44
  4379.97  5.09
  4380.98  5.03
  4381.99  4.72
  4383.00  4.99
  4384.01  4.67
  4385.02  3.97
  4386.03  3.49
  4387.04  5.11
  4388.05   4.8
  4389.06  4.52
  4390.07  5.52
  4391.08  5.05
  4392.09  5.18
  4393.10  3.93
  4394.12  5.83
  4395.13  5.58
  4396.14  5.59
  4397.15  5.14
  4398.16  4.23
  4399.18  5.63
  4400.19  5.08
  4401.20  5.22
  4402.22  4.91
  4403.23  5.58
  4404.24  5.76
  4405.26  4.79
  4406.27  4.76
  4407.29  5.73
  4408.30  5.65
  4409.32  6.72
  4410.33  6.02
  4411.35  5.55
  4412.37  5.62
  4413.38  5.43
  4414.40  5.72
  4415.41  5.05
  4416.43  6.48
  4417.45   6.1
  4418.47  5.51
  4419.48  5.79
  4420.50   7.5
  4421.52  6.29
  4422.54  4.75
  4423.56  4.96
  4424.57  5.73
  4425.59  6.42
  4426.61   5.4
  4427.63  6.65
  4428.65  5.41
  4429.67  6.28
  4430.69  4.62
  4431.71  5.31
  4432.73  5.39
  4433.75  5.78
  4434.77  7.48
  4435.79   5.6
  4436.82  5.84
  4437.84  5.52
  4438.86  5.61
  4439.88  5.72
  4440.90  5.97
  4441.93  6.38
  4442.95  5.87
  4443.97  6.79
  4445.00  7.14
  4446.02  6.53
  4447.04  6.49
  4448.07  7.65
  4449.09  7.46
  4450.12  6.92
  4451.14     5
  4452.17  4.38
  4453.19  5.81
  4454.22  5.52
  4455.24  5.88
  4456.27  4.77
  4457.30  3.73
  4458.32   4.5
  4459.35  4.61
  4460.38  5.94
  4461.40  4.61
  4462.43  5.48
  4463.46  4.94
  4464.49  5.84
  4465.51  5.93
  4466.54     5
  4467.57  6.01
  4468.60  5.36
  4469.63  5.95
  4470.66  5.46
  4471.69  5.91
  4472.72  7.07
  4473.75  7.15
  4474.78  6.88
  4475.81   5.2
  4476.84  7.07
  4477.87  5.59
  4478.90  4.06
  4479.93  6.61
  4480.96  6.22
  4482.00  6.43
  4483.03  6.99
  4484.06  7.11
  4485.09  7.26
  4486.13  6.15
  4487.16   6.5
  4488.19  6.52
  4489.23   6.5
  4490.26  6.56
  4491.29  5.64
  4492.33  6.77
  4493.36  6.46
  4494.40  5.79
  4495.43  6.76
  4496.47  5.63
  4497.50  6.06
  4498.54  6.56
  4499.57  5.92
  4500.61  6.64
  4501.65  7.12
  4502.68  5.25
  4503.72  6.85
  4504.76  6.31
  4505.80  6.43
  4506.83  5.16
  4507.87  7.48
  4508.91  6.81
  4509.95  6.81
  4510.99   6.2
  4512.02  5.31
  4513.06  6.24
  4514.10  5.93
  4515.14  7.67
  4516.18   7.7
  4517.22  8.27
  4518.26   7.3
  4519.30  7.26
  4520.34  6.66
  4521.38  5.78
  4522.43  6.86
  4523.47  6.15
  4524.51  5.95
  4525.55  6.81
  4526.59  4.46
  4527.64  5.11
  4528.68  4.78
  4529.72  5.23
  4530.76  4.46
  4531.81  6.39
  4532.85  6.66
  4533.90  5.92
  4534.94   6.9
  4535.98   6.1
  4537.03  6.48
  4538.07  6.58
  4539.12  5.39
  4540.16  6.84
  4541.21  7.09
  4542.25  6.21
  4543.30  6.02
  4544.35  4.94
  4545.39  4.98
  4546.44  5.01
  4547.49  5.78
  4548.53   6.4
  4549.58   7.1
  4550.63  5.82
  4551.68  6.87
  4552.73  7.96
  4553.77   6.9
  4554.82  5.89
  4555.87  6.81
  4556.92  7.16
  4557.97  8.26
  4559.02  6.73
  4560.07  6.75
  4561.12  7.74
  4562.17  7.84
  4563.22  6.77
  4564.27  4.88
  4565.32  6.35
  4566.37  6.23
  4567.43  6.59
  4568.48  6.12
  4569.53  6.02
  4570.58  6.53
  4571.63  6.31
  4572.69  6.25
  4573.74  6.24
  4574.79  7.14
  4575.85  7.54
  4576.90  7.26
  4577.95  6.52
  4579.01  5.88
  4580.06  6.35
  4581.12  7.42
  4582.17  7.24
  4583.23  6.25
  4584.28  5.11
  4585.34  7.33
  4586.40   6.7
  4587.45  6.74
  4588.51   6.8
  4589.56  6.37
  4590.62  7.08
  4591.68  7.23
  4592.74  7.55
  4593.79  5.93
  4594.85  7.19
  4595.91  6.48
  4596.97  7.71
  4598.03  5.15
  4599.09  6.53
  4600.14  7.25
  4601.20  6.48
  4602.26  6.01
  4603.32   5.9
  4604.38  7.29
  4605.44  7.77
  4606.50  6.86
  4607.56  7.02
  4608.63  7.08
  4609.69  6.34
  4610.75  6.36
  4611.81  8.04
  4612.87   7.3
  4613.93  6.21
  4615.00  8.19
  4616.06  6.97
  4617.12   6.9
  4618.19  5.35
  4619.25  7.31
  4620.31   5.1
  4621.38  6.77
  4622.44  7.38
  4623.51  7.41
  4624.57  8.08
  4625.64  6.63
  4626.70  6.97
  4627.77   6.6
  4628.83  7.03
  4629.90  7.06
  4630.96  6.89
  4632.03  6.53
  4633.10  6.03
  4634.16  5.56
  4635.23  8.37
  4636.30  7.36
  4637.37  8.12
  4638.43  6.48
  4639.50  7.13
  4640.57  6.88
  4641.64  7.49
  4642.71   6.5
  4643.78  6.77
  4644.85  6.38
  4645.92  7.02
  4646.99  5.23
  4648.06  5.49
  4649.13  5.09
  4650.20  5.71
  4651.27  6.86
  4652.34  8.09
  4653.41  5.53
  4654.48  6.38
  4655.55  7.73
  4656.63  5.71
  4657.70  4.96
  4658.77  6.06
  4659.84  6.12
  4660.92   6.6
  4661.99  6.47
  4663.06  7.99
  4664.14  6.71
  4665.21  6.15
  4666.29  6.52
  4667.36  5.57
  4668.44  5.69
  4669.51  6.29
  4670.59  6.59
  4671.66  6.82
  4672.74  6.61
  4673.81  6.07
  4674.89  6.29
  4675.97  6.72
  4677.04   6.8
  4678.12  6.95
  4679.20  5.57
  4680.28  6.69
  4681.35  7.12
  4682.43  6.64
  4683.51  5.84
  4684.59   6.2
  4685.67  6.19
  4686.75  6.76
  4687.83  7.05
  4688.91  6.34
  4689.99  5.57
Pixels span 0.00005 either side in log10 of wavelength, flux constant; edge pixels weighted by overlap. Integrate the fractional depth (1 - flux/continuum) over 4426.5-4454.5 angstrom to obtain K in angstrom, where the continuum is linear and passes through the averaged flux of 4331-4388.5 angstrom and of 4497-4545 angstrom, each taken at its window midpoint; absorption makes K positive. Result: -1.2 angstrom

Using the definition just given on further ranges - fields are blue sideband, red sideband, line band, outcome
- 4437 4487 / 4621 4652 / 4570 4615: -1.35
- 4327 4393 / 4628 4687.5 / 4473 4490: -1.77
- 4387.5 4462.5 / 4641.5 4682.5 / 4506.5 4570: -4.08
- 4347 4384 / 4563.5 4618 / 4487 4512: -0.74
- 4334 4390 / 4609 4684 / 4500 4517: -1.59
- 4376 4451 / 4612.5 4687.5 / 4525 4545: 0.68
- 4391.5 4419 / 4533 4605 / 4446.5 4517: -1.72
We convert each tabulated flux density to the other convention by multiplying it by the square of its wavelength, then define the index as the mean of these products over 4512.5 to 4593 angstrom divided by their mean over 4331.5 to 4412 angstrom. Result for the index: 1.3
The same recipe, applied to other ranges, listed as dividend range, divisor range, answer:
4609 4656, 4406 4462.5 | 1.28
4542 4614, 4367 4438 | 1.33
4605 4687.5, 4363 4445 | 1.34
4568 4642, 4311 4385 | 1.44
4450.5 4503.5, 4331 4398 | 1.18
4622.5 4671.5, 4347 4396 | 1.42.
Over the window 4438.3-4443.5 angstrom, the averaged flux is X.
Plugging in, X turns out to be 5.92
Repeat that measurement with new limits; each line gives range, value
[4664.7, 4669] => 5.98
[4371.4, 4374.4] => 5.19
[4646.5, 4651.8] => 5.68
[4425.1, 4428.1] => 6.15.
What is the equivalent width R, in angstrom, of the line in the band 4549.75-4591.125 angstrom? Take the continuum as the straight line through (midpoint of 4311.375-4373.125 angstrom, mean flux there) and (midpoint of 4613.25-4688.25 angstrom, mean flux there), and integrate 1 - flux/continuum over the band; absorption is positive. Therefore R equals -2.81 angstrom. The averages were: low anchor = 5.34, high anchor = 6.59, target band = 6.69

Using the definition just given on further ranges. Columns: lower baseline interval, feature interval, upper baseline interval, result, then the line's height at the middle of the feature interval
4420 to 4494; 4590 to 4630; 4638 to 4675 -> -3.53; 6.3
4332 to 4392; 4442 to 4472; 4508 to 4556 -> 0.63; 5.84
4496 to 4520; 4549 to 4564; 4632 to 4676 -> -1.06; 6.54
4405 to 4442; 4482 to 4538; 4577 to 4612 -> -0.95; 6.25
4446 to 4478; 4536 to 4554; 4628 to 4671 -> -0.42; 6.1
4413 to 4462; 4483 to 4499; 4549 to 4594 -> -0.71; 6.16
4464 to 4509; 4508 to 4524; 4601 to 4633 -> -0.92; 6.38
